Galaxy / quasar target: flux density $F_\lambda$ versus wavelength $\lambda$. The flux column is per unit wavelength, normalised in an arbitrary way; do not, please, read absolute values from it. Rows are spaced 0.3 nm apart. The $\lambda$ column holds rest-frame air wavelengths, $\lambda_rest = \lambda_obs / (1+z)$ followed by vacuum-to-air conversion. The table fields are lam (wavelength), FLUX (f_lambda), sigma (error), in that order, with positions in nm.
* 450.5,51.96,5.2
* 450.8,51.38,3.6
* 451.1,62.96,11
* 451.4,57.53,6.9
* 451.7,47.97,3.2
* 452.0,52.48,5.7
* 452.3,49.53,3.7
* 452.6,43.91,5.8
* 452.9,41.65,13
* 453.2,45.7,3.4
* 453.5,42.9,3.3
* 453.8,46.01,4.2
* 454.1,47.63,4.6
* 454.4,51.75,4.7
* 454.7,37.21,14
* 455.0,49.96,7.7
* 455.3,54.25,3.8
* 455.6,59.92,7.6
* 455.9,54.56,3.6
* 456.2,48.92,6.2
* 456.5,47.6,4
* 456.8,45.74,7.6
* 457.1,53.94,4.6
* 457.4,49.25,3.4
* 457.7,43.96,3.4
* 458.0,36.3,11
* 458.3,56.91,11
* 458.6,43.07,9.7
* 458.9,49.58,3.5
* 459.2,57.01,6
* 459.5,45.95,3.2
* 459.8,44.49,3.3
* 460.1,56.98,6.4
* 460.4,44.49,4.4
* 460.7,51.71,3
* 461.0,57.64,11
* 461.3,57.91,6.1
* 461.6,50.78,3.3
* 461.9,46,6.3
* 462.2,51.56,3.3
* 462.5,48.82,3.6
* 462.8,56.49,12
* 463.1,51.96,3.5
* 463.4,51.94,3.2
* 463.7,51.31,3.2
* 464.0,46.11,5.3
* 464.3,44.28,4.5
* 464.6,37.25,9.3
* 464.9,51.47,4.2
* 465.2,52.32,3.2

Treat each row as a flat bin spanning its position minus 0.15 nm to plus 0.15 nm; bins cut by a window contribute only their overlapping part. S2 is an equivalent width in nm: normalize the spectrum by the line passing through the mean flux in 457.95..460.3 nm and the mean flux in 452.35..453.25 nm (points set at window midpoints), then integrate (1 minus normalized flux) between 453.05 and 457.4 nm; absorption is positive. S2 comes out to -0.27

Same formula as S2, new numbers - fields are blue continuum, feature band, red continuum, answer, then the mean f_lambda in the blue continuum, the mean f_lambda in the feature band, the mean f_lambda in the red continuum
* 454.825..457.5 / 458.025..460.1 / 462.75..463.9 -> 0.103 nm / 51.5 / 49.2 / 52.3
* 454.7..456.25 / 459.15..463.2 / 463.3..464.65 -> -0.248 nm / 52.2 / 51.4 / 46.6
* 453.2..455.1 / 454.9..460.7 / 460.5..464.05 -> -0.144 nm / 45.8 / 49.7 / 51.9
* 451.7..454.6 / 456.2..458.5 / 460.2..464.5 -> 0.042 nm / 46.7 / 47.7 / 50.7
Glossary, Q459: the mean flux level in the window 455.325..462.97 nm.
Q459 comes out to 50.5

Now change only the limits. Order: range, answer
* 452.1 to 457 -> 48.1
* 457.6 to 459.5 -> 47.8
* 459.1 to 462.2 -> 51.2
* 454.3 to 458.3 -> 49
